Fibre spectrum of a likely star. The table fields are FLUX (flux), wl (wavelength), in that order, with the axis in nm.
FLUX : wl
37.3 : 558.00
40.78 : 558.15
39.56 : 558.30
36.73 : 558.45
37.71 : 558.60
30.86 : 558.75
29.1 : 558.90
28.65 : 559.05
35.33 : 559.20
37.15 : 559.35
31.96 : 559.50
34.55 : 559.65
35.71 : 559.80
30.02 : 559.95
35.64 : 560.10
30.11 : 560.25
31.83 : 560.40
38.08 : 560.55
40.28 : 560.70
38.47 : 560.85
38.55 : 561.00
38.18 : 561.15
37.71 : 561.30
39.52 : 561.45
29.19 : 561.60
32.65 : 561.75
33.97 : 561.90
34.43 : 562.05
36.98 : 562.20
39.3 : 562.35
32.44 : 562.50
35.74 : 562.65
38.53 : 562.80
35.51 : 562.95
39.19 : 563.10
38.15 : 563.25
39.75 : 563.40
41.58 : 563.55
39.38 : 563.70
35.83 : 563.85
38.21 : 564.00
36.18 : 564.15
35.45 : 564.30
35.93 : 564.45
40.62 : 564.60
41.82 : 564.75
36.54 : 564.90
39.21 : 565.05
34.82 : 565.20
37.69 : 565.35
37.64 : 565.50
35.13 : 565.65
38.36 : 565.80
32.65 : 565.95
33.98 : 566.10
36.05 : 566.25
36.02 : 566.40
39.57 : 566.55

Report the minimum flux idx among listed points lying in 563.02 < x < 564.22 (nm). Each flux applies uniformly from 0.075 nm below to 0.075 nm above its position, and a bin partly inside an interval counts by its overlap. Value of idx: 35.83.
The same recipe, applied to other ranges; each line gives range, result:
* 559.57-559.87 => 34.55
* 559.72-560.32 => 30.02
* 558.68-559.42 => 28.65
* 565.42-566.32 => 32.65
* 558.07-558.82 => 30.86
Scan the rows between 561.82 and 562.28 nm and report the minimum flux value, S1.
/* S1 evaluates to 33.97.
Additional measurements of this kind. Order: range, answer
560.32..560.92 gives 31.83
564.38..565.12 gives 35.93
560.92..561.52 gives 37.71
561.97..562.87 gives 32.44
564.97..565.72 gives 34.82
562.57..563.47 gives 35.51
